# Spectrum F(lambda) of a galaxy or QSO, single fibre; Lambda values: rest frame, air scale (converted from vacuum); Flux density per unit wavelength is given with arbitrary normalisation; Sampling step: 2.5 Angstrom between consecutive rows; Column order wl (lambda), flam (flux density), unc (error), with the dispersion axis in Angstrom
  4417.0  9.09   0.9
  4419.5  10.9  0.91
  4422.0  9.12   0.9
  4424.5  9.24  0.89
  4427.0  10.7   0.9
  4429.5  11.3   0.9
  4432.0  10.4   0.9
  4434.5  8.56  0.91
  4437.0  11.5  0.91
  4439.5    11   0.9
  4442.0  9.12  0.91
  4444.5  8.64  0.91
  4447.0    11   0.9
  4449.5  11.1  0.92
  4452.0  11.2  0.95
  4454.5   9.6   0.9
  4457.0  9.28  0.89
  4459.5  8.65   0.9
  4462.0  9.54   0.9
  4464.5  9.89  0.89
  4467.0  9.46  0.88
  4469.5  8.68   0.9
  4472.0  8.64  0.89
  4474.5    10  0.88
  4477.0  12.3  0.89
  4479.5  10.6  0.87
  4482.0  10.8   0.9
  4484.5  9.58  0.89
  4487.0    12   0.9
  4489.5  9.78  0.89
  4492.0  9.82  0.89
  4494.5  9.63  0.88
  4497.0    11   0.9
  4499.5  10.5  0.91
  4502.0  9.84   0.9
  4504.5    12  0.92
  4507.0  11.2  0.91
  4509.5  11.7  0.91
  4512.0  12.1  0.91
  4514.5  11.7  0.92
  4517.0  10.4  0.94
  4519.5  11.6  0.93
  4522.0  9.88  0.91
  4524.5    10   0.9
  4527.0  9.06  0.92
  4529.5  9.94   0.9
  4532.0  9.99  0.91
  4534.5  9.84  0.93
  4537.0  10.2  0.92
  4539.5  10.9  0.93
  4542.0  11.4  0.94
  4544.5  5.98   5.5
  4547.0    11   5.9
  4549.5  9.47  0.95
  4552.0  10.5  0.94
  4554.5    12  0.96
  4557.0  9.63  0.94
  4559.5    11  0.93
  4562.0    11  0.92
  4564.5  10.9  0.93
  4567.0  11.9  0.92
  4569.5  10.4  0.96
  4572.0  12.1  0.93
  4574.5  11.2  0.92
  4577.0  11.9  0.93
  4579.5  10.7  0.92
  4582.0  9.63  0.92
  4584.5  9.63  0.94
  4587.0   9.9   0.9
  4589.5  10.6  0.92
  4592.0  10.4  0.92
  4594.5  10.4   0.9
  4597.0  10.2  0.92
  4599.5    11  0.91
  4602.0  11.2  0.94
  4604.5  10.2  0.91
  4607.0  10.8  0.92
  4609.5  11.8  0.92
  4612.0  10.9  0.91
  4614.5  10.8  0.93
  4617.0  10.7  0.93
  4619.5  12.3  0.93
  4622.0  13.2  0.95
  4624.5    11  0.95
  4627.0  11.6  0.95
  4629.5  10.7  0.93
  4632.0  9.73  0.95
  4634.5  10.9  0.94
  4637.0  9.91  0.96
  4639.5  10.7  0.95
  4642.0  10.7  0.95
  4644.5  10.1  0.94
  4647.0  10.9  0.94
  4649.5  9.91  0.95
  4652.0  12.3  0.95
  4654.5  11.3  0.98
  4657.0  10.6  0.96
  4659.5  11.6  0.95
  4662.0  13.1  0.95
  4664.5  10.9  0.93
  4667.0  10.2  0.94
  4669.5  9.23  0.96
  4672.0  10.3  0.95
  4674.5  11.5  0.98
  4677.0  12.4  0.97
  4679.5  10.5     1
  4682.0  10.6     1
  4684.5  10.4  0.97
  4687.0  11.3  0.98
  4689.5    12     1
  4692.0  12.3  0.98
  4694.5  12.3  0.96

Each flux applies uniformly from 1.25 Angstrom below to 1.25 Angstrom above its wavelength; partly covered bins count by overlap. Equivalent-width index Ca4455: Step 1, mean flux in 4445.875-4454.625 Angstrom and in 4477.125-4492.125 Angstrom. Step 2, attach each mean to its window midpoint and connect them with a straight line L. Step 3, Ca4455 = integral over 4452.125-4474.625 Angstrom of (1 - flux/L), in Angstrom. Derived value 2.9 Angstrom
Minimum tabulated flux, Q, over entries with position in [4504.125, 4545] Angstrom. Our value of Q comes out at 5.98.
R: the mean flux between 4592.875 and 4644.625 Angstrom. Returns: 10.9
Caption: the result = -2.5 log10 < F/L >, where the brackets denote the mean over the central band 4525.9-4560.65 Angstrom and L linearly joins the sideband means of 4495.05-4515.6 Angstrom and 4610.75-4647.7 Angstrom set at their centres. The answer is 0.11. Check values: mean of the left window 11.2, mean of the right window 10.9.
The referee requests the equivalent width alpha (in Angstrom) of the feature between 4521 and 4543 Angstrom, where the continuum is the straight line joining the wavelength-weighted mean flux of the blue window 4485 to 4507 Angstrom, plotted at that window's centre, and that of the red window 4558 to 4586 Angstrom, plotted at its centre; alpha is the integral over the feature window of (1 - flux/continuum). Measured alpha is 1.3 Angstrom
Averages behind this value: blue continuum 10.6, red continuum 10.9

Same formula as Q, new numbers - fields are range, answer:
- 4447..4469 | 8.65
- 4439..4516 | 8.64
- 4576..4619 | 9.63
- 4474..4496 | 9.58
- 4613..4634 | 9.73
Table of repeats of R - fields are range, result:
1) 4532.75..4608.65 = 10.5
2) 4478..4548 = 10.4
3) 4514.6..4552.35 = 10.1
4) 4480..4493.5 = 10.4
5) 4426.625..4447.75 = 10.2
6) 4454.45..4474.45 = 9.24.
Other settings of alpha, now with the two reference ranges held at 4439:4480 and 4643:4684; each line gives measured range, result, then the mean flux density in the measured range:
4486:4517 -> -2.4 Angstrom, 10.9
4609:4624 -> -1.2 Angstrom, 11.6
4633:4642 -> 0.3 Angstrom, 10.5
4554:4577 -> -1.5 Angstrom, 11.1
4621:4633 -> -0.5 Angstrom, 11.2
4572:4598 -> 0.0 Angstrom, 10.5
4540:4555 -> 0.5 Angstrom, 10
